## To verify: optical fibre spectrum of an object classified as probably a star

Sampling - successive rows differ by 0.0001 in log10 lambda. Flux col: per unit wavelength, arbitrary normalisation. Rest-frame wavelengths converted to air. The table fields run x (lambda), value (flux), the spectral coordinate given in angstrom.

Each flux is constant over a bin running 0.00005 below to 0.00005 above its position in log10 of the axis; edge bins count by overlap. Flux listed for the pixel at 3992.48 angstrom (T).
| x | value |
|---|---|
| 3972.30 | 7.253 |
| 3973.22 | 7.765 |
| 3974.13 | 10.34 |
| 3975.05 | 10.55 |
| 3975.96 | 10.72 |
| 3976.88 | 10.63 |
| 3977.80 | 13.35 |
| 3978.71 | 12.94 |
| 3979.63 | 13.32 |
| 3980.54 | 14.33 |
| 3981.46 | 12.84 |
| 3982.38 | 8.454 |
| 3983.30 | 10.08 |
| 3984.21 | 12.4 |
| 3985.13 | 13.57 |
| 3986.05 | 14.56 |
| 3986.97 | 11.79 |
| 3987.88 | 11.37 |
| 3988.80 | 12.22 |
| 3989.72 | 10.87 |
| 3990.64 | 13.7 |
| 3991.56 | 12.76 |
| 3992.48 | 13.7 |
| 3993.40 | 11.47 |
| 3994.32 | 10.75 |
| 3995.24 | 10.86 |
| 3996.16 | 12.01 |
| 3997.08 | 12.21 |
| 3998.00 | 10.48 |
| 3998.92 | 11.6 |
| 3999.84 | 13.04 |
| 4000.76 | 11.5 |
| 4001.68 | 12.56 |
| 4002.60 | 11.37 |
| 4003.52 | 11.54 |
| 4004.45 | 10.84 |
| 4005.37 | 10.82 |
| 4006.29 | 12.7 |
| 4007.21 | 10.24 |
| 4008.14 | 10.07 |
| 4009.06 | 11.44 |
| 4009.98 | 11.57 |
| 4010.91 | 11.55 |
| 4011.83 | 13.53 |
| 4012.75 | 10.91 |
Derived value 13.7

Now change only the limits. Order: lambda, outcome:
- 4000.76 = 11.5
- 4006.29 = 12.7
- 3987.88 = 11.37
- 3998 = 10.48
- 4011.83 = 13.53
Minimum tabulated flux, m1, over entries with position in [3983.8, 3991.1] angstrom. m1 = 10.87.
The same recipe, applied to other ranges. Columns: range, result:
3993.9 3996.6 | 10.75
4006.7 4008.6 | 10.07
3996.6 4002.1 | 10.48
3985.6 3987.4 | 11.79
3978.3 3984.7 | 8.454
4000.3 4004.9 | 10.84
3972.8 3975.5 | 7.765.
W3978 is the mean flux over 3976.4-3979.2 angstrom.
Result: 12.3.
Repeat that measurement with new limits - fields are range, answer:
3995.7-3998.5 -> 11.6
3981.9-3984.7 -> 10.4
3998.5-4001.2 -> 12.1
